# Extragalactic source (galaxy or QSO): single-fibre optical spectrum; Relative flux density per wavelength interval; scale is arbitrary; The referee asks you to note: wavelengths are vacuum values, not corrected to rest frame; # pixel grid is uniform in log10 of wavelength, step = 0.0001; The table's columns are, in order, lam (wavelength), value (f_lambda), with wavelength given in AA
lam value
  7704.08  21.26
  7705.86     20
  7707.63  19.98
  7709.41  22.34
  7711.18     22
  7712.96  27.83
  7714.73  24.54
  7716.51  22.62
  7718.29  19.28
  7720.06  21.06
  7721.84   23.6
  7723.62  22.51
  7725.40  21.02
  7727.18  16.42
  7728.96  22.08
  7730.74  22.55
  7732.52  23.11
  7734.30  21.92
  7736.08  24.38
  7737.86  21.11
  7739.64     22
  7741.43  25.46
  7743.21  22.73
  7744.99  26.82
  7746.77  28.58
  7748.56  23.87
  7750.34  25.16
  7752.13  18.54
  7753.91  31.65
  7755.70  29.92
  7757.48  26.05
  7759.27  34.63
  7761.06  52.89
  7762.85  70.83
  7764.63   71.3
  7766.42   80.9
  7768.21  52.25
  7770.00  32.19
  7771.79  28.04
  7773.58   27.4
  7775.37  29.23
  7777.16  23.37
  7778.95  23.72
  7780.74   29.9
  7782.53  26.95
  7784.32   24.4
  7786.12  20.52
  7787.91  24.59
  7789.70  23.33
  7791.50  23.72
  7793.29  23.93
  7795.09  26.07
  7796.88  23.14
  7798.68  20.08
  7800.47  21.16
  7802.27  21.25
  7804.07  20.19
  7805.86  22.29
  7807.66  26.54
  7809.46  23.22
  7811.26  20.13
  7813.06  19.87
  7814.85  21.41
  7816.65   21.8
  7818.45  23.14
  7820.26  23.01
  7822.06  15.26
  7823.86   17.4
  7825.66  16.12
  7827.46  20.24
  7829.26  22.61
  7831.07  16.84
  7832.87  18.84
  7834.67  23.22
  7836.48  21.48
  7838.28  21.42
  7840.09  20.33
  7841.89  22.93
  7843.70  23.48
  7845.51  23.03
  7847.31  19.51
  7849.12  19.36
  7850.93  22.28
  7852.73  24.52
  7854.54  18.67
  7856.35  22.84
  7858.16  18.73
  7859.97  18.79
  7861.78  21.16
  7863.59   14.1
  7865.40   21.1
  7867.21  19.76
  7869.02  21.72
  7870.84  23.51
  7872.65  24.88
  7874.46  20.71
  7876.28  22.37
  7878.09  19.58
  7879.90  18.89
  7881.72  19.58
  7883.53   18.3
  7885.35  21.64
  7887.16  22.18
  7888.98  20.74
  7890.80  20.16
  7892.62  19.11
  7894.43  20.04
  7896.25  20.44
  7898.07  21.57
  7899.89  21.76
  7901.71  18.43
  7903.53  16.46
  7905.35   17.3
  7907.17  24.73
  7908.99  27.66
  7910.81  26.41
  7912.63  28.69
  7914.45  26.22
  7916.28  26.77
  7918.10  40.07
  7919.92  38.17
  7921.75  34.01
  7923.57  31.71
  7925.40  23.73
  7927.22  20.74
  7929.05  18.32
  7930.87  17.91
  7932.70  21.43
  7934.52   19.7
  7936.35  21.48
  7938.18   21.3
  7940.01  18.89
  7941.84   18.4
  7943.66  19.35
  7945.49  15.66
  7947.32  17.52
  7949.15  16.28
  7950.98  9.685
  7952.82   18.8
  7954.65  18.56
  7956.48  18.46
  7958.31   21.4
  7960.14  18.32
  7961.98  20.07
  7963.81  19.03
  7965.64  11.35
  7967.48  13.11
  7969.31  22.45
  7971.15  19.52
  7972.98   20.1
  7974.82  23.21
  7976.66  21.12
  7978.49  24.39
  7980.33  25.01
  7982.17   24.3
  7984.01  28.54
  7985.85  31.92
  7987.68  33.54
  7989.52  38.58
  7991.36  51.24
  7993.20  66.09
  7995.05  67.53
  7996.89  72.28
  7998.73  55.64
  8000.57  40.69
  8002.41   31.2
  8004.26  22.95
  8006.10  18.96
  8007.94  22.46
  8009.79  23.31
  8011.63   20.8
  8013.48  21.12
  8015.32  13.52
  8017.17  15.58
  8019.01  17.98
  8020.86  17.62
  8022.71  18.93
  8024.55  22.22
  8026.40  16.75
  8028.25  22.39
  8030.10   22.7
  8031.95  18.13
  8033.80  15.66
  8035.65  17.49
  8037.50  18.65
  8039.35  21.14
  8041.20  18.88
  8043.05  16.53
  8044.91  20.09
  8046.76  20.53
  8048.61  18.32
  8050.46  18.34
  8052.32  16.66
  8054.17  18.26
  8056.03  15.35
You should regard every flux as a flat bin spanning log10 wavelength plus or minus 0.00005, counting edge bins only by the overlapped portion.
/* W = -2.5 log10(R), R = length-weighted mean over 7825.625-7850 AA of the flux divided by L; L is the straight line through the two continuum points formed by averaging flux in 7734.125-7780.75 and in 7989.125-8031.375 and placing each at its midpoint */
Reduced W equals 0.50 mag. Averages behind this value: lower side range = 33.8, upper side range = 31.1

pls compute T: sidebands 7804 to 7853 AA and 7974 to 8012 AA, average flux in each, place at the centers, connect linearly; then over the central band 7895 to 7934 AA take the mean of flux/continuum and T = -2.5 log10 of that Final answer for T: 0.16 mag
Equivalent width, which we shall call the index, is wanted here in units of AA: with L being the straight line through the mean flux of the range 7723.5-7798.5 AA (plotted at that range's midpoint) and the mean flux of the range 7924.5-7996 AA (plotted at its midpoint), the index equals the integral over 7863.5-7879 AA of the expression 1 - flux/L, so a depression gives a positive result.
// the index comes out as 3.1 AA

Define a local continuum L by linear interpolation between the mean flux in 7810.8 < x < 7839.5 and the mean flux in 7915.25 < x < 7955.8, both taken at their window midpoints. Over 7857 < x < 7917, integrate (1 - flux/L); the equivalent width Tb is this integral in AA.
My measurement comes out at 0.0 AA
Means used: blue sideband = 20.2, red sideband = 22.2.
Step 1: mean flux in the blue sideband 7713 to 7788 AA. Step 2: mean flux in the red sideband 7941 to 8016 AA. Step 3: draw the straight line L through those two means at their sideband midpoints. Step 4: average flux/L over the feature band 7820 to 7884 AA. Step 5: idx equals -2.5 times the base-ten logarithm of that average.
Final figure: 0.354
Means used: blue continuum 29.6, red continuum 26.8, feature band 20.5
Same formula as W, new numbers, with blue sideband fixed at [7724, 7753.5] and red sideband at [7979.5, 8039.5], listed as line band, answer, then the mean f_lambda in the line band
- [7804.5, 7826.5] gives 0.18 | 20.8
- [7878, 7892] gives 0.29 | 20.1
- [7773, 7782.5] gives -0.12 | 26.7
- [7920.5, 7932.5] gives 0.11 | 24.6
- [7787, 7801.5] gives 0.05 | 23.2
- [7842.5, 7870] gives 0.23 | 20.6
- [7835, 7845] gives 0.15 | 22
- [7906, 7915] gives 0.01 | 26.5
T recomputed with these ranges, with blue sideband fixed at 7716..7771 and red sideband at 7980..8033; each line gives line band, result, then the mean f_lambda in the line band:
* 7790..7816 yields 0.35 mag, 22.4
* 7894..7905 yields 0.48 mag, 19.6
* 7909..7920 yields 0.01 mag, 30.3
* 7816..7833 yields 0.50 mag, 19.5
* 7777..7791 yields 0.25 mag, 24.6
